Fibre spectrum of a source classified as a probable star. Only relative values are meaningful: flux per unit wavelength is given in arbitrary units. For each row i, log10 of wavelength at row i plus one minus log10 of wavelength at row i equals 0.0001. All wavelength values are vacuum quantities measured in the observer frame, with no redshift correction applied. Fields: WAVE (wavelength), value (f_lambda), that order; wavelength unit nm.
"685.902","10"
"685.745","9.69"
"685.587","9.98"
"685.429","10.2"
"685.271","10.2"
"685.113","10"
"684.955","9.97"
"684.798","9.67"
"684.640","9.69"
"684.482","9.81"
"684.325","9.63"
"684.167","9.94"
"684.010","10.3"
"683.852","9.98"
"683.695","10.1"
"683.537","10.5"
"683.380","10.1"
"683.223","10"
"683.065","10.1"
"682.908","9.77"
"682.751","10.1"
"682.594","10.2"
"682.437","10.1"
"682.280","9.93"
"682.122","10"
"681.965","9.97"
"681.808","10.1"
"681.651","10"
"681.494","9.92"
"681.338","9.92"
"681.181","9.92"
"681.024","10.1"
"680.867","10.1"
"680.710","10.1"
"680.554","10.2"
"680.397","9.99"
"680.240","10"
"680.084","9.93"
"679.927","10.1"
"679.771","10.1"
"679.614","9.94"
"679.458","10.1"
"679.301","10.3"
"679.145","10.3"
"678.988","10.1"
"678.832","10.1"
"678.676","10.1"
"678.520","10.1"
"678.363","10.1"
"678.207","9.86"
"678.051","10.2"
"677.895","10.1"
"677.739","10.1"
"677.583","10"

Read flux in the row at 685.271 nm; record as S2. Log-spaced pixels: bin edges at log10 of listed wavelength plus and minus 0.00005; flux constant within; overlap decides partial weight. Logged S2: 10.2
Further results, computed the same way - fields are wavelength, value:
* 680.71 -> 10.1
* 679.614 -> 9.94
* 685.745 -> 9.69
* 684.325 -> 9.63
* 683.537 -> 10.5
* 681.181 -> 9.92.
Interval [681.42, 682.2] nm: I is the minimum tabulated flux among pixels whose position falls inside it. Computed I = 9.92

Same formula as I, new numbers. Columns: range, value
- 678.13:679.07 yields 9.86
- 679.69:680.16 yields 9.93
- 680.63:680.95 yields 10.1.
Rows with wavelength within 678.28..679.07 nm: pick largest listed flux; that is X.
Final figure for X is 10.1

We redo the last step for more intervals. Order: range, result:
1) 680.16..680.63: 10.2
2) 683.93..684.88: 10.3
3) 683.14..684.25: 10.5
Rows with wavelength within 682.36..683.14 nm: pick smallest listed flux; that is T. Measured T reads 9.77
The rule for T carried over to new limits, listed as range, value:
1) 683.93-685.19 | 9.63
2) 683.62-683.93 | 9.98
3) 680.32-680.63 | 9.99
